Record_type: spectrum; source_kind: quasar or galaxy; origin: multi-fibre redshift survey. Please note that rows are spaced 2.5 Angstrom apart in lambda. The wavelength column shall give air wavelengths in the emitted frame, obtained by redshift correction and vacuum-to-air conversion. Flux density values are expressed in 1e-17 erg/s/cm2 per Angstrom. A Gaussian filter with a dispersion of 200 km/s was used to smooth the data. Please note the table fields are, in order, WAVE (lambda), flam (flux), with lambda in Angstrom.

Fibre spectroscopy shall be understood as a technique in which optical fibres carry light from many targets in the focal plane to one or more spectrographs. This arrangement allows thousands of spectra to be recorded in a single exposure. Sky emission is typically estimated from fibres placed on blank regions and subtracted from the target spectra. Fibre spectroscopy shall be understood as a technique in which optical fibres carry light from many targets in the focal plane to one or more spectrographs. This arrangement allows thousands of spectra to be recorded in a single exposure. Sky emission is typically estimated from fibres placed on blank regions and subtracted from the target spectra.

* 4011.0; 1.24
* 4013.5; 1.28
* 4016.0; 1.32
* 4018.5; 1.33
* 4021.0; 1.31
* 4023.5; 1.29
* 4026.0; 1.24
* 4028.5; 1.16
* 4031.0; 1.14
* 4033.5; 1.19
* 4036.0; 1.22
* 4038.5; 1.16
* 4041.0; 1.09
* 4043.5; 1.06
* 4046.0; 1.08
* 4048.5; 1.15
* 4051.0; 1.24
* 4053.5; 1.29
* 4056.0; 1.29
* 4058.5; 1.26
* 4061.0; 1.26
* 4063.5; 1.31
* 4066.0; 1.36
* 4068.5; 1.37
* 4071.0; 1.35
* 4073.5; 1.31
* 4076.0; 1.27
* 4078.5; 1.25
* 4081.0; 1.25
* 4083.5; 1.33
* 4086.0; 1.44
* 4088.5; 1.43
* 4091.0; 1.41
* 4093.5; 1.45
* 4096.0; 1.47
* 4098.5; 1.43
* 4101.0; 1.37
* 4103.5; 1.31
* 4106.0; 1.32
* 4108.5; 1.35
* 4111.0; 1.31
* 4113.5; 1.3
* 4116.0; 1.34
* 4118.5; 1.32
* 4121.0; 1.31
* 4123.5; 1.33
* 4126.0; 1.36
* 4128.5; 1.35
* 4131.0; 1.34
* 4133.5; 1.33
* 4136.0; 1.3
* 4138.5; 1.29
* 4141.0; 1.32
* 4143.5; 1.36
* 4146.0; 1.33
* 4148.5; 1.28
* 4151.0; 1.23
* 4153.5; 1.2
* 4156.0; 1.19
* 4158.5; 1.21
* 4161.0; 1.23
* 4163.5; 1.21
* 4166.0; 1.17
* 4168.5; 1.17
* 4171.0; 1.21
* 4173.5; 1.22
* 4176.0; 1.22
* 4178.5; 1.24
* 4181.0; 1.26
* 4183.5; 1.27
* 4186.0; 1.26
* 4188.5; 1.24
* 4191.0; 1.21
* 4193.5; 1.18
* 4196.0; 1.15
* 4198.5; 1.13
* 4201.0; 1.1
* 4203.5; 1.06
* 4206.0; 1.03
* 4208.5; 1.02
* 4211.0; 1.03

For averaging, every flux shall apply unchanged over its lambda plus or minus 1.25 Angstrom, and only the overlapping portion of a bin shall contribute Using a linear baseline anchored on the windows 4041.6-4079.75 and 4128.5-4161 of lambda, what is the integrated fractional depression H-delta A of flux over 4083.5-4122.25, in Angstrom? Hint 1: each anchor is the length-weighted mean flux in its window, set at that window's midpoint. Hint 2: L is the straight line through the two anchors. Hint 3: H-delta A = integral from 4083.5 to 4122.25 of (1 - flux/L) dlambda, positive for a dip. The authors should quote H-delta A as -3.1 Angstrom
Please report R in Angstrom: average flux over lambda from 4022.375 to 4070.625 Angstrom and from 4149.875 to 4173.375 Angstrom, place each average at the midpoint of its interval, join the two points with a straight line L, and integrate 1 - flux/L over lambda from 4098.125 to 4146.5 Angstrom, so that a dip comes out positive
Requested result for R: -4.9 Angstrom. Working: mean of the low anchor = 1.22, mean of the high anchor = 1.2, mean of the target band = 1.33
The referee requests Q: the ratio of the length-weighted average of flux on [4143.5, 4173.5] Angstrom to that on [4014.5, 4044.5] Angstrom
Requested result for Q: 1.0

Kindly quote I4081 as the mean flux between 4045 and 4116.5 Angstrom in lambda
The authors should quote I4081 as 1.32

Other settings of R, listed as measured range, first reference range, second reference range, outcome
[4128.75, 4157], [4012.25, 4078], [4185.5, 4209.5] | -2.81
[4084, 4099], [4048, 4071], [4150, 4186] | -1.95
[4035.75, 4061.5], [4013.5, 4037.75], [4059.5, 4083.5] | 1.76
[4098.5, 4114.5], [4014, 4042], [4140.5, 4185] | -1.32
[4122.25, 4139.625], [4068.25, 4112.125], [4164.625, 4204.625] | -0.58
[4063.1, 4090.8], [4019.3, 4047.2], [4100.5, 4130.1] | -1.71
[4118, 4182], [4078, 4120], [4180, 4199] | 0.53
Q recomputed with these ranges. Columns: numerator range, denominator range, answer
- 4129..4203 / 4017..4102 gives 0.96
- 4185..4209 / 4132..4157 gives 0.89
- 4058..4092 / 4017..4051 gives 1.12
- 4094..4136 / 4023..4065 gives 1.12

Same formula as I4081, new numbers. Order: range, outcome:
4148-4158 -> 1.22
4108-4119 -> 1.32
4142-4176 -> 1.23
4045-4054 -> 1.18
